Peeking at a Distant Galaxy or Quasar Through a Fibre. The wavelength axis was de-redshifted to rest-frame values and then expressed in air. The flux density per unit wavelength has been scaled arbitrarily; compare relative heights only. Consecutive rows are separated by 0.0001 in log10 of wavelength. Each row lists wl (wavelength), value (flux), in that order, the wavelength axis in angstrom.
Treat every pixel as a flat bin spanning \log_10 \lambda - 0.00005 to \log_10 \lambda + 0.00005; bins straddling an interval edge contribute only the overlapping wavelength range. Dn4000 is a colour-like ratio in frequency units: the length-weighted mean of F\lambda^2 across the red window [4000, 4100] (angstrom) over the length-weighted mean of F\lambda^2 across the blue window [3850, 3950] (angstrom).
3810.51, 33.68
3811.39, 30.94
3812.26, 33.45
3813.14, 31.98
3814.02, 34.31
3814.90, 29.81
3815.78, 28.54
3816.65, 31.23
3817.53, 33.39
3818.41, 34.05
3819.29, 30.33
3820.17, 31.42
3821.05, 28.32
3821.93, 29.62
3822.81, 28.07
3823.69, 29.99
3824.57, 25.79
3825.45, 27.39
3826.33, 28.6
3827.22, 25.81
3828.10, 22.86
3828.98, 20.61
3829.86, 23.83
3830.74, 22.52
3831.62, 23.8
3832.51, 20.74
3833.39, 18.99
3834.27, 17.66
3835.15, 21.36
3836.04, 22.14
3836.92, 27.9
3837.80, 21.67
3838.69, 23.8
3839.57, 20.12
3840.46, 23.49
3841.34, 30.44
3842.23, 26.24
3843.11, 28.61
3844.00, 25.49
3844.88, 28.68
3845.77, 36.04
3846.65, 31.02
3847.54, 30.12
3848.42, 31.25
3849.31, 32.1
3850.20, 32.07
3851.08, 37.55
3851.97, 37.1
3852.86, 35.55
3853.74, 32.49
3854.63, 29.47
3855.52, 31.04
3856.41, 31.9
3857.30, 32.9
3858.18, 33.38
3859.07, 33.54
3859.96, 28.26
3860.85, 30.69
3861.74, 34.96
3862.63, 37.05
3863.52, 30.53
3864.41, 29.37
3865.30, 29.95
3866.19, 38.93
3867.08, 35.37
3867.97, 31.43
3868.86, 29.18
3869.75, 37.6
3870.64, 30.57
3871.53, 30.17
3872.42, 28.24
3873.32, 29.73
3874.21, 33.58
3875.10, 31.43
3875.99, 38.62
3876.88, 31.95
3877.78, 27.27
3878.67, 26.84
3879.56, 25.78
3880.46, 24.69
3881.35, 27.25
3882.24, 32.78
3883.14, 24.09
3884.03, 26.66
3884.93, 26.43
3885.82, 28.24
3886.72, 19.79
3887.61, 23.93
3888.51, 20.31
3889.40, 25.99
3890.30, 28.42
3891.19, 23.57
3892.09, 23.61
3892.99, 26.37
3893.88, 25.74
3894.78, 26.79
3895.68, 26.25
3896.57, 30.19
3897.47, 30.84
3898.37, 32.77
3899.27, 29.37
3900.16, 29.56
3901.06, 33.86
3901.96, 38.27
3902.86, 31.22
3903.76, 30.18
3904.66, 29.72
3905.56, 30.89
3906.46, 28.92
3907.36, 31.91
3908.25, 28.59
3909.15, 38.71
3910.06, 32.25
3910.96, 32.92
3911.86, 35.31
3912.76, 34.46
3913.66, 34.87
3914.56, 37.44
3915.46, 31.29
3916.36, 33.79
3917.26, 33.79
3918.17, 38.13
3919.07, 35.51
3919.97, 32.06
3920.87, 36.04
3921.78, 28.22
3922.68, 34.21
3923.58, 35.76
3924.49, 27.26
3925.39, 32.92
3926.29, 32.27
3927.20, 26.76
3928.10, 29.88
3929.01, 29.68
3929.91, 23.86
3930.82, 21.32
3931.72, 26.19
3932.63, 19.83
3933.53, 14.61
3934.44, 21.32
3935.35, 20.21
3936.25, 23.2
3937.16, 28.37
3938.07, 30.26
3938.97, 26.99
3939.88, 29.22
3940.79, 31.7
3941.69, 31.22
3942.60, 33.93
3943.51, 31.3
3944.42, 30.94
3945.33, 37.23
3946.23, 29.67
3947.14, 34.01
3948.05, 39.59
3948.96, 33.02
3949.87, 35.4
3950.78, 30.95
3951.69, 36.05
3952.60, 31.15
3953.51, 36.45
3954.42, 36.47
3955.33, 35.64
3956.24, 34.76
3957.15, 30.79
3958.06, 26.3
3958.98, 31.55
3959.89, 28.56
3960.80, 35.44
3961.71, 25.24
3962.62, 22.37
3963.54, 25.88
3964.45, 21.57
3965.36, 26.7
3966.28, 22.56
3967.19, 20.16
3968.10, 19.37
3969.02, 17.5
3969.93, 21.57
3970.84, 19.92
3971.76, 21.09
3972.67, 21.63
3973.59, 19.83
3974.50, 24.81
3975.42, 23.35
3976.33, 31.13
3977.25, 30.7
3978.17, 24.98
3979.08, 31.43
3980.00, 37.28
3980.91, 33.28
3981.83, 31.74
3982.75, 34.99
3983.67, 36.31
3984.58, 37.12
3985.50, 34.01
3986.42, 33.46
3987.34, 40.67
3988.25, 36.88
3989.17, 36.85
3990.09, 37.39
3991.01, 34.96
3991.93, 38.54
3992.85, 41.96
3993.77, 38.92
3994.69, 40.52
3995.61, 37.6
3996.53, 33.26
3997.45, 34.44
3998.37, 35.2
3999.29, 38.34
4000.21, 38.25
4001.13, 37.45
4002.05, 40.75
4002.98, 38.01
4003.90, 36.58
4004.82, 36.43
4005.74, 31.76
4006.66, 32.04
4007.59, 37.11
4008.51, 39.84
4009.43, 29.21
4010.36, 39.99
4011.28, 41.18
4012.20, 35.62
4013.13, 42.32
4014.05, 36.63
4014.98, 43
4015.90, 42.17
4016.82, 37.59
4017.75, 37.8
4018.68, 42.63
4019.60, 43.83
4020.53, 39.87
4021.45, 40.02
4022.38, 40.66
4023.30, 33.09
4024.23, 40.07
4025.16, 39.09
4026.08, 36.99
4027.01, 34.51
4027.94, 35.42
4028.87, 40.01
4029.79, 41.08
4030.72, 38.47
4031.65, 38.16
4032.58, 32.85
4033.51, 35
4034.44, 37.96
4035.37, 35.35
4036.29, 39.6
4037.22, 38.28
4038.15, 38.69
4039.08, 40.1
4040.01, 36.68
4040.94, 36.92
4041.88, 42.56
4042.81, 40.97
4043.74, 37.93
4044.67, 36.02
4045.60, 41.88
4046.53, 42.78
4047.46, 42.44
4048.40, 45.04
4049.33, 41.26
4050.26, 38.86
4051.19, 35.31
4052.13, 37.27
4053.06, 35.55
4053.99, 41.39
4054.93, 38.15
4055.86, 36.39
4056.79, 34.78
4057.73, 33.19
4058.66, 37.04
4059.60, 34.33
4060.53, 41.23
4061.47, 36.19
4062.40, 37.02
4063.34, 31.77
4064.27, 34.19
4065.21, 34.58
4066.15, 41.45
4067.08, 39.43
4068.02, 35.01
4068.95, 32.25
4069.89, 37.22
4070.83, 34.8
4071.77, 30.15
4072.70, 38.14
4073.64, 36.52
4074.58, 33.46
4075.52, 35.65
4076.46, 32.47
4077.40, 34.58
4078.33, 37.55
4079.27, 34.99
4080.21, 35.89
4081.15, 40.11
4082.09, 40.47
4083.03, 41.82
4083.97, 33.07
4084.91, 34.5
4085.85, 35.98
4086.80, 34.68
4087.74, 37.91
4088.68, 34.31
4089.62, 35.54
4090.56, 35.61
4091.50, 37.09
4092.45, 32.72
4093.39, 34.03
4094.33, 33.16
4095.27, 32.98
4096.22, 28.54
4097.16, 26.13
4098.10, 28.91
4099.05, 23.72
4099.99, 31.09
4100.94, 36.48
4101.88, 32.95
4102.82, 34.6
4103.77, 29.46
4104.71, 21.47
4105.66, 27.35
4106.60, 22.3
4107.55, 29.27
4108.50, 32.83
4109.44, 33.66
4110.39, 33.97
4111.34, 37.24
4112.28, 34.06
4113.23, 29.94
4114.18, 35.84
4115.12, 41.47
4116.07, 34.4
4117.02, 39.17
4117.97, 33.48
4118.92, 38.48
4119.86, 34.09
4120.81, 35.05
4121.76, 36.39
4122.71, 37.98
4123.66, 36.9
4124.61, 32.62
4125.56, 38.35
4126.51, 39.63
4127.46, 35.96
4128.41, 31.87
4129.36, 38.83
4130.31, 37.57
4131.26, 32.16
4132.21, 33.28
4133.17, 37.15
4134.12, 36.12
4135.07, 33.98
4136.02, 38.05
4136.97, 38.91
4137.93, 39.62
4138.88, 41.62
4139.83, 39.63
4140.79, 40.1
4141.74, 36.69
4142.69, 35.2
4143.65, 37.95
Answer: 1.31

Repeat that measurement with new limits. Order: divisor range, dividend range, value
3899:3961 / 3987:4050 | 1.28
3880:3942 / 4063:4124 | 1.29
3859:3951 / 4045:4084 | 1.33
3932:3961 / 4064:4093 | 1.26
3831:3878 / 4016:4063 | 1.41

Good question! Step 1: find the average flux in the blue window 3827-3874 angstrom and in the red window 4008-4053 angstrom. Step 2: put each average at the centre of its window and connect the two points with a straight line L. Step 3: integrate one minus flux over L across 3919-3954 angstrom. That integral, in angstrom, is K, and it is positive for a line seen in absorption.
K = 3.9 angstrom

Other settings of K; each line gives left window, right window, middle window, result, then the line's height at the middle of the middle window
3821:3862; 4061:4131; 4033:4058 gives -4.07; 33.2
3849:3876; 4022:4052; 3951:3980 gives 7.21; 36.1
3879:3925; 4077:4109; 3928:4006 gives 0.96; 31.1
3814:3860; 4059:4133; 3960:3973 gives 3.44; 31.4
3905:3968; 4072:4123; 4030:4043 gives -2.16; 32.6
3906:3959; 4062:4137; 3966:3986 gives 3.08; 32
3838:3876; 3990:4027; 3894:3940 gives 5.08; 33.9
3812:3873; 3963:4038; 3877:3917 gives 2.28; 31.1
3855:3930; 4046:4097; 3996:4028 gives -3.14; 34.4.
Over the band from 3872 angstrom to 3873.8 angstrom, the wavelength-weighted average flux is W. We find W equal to 29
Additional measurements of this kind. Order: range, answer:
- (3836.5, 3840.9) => 23.4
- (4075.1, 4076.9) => 34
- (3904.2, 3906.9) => 29.8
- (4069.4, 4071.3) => 35.8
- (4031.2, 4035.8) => 35.8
